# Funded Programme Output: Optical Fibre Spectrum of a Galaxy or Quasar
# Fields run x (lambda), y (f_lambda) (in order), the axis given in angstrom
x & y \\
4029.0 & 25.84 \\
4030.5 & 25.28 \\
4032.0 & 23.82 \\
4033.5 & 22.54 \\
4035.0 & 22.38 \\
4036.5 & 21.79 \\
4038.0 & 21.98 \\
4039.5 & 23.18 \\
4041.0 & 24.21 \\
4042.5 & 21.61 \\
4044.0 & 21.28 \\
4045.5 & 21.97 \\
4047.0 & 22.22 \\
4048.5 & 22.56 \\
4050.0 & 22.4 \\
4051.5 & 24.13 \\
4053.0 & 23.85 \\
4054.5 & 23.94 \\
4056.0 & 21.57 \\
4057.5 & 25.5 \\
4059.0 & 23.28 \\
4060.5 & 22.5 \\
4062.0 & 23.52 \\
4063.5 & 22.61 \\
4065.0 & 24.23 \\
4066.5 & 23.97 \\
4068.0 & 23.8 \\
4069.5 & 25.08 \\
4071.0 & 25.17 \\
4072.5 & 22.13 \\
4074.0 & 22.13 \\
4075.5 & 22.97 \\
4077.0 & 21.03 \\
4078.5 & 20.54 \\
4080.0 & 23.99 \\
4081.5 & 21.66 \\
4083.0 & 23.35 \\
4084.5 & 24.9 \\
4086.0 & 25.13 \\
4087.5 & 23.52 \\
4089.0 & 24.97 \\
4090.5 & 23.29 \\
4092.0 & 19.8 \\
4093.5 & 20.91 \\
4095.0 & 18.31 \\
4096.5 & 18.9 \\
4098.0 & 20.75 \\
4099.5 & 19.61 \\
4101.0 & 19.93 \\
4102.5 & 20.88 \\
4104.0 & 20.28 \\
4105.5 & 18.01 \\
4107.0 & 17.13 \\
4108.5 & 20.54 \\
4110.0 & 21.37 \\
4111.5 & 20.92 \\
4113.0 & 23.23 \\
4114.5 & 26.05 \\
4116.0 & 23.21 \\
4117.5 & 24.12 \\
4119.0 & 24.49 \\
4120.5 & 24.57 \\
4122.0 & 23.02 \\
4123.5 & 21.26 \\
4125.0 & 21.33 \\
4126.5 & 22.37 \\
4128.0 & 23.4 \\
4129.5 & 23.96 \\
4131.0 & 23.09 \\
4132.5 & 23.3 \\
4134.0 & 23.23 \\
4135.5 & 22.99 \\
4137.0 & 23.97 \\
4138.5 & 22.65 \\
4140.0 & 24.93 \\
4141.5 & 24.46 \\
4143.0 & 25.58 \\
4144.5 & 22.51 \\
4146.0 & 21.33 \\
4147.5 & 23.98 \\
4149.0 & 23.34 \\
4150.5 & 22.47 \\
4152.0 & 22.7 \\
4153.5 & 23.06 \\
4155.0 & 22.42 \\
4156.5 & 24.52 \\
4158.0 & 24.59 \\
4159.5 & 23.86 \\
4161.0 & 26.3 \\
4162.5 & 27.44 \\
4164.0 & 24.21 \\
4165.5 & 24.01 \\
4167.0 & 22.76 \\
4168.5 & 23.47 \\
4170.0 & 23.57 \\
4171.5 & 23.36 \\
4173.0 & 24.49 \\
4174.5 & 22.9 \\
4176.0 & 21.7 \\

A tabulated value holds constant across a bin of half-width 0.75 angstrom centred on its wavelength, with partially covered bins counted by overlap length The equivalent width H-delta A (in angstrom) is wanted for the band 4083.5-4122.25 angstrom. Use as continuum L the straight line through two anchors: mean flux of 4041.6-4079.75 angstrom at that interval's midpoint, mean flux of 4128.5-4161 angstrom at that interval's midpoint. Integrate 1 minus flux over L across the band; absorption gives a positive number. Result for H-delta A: 2.37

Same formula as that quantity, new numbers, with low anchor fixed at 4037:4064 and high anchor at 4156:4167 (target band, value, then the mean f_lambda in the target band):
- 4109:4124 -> 0.53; 23.2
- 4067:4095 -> 0.63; 22.9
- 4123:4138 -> 0.86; 22.9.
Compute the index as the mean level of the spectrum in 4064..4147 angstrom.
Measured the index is 22.5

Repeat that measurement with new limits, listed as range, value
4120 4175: 23.5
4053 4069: 23.5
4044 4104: 22.5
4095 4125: 21.4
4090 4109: 19.8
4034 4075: 23.1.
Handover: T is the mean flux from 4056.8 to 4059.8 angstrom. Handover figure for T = 24.3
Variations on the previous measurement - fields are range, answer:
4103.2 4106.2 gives 19.2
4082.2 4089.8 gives 24.3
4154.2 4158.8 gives 23.8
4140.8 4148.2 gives 23.6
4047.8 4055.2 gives 23.4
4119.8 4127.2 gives 22.5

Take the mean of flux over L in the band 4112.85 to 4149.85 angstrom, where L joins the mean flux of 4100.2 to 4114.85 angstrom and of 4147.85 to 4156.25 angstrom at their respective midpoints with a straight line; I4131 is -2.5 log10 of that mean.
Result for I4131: -0.08 mag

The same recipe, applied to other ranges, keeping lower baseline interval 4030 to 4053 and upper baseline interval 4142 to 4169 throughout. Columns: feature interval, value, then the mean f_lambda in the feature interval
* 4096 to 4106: 0.176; 19.8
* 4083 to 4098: 0.050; 22.2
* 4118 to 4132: 0.021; 23.1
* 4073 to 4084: 0.039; 22.3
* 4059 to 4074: -0.027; 23.6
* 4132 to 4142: 0.001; 23.6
